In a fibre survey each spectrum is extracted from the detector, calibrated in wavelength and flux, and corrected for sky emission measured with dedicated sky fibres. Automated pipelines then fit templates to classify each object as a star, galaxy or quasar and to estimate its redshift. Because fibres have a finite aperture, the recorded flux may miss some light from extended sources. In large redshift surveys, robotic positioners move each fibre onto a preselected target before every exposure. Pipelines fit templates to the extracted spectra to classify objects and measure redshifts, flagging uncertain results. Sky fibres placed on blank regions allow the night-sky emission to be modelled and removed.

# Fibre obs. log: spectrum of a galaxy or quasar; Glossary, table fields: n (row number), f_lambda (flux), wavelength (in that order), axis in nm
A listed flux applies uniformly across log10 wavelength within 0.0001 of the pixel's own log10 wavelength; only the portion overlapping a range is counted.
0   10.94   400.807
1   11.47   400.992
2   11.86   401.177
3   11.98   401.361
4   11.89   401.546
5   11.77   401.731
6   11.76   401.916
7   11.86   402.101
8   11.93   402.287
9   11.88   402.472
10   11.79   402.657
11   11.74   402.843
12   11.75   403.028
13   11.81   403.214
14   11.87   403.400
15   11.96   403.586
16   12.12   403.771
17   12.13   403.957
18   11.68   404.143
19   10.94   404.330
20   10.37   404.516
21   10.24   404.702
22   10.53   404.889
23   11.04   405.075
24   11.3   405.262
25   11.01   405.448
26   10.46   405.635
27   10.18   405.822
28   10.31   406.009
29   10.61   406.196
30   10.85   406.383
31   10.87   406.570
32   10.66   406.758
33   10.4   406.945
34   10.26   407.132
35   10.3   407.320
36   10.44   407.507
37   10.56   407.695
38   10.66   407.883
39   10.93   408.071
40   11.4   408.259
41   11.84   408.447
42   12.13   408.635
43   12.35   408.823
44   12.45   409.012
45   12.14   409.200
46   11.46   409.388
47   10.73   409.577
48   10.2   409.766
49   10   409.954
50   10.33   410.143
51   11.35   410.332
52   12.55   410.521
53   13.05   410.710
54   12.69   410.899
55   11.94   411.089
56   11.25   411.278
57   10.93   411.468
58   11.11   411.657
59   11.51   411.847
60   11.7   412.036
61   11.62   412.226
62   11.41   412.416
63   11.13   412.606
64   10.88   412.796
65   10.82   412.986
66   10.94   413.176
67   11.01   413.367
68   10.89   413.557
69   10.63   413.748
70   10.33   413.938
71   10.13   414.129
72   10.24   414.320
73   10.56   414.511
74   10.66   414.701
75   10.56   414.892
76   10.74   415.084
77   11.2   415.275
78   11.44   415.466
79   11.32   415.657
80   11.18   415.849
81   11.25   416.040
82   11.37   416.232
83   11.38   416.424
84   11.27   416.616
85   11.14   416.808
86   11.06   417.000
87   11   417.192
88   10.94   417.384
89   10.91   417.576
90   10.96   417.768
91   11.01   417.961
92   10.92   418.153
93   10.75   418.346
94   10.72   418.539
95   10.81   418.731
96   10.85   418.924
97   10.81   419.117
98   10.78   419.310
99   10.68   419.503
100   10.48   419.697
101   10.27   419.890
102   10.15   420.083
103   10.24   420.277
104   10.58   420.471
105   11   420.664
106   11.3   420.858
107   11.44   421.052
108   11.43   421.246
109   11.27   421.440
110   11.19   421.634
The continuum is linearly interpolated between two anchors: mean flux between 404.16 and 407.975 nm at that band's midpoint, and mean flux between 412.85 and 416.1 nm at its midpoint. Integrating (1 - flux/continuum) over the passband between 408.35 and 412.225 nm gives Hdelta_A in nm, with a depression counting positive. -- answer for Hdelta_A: -0.31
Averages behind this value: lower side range 10.6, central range 11.6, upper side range 10.8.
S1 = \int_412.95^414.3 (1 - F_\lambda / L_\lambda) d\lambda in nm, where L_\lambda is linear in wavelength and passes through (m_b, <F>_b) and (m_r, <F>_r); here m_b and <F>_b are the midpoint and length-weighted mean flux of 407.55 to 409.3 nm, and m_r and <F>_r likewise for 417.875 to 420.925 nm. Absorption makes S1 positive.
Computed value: 0.06 nm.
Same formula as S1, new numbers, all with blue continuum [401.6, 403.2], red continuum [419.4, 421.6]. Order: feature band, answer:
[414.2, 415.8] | 0.04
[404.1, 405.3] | 0.09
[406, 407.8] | 0.16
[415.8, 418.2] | -0.02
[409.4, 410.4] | 0.07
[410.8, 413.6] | -0.02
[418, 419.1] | 0.01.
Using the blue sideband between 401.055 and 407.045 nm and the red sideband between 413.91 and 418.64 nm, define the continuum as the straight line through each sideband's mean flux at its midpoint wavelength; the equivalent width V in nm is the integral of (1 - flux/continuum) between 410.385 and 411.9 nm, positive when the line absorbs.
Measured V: -0.11 nm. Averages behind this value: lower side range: 11.3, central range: 11.9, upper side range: 10.9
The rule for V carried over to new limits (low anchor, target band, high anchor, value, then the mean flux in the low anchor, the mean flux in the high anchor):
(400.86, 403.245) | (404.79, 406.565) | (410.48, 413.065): 0.15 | 11.8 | 11.6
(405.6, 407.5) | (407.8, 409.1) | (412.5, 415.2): -0.14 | 10.5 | 10.7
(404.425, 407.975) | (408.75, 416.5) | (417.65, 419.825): -0.37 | 10.6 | 10.8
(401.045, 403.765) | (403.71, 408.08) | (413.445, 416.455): 0.30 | 11.9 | 10.9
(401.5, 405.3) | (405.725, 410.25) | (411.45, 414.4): 0.14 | 11.5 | 11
